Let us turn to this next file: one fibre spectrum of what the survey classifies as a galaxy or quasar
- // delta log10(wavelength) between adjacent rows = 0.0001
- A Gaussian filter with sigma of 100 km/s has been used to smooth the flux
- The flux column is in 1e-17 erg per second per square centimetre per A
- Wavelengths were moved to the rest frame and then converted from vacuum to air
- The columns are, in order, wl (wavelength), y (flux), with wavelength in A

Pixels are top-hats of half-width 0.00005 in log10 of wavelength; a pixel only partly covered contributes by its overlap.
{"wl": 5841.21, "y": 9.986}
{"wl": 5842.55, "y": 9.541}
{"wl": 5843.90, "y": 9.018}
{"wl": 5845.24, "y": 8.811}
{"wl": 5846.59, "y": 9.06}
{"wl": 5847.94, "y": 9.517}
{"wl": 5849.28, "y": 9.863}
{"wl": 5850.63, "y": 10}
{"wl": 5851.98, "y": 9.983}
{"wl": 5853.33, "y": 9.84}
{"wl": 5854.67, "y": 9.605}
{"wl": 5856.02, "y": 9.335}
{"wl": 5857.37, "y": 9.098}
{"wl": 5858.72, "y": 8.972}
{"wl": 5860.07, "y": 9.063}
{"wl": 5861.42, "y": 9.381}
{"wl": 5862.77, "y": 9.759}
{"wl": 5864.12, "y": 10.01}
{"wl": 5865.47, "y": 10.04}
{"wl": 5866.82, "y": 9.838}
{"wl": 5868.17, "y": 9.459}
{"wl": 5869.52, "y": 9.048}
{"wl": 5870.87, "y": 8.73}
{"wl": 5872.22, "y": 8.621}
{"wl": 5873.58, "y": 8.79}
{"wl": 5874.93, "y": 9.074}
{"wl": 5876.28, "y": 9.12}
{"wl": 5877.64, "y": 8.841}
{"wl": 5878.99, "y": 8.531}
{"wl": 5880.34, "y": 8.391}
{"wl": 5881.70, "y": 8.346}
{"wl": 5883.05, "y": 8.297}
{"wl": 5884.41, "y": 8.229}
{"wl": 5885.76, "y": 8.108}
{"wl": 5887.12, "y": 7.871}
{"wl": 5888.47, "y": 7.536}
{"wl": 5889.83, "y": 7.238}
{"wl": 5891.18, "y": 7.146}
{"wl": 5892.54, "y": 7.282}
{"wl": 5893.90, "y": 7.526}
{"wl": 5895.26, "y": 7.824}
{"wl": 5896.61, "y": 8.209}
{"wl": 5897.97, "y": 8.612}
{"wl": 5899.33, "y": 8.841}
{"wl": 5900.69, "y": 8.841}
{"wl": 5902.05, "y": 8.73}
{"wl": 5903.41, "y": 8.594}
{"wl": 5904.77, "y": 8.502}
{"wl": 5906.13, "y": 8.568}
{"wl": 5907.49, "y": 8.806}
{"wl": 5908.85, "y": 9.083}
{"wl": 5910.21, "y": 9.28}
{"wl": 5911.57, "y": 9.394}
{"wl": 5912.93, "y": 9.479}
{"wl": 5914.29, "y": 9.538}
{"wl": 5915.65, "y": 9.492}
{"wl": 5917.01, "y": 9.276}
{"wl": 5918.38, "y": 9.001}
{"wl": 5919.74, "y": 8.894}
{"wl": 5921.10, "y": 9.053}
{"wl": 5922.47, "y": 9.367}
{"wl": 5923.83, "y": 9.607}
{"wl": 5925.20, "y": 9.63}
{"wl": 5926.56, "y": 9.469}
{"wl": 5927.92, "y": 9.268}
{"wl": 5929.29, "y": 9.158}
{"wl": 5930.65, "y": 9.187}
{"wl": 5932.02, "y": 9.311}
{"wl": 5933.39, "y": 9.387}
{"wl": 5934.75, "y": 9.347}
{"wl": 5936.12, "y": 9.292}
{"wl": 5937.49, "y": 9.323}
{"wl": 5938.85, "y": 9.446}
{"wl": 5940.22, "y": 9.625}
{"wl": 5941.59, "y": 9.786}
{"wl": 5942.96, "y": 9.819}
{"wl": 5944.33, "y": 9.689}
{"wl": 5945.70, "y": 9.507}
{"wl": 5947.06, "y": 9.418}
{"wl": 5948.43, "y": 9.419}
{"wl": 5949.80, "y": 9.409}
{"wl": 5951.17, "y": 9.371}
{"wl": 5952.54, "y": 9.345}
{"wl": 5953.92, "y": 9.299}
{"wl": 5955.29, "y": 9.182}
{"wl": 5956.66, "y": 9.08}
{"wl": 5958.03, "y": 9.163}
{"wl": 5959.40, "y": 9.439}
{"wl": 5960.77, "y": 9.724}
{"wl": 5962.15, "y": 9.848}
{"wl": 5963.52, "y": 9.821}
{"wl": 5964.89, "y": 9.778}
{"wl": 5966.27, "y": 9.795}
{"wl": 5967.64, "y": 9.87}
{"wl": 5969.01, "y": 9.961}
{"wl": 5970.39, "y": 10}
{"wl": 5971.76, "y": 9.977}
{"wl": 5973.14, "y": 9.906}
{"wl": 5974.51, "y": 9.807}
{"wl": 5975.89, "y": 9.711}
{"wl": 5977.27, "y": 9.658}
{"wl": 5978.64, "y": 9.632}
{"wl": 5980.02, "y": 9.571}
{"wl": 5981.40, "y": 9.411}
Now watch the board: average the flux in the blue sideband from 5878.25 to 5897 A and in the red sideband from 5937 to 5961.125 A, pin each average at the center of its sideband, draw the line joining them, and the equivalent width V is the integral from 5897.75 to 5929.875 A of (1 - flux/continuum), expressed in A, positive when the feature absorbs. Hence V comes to -2.1 A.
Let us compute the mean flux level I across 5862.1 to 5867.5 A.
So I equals 9.92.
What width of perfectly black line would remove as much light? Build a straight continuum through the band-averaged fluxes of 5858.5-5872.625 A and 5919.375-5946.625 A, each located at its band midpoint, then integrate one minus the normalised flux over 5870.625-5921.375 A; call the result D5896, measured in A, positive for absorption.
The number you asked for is 4.5 A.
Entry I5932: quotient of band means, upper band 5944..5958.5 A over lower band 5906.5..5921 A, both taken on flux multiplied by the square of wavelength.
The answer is 1.0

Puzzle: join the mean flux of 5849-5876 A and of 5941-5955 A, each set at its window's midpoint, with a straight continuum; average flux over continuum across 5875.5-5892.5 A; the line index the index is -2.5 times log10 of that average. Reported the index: 0.16 mag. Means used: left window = 9.41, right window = 9.49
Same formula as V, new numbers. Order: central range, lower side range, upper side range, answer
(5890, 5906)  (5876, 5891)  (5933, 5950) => 0.63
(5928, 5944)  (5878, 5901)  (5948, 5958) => -0.84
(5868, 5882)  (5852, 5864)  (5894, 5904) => 0.36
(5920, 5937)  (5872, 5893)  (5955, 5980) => -0.60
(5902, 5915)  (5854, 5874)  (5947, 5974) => 0.60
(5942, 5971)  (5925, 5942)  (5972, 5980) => 0.03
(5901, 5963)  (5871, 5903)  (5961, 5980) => -1.40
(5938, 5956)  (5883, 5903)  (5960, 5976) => -0.29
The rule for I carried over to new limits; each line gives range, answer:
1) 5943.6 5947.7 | 9.56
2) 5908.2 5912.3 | 9.26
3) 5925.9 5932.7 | 9.28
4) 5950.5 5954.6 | 9.32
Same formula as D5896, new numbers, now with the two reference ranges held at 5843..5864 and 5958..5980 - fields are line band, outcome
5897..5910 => 1.1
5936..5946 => 0.1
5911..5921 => 0.3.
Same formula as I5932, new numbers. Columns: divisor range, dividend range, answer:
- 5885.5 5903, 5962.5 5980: 1.26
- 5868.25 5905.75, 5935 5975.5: 1.18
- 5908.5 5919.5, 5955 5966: 1.04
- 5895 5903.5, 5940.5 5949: 1.14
